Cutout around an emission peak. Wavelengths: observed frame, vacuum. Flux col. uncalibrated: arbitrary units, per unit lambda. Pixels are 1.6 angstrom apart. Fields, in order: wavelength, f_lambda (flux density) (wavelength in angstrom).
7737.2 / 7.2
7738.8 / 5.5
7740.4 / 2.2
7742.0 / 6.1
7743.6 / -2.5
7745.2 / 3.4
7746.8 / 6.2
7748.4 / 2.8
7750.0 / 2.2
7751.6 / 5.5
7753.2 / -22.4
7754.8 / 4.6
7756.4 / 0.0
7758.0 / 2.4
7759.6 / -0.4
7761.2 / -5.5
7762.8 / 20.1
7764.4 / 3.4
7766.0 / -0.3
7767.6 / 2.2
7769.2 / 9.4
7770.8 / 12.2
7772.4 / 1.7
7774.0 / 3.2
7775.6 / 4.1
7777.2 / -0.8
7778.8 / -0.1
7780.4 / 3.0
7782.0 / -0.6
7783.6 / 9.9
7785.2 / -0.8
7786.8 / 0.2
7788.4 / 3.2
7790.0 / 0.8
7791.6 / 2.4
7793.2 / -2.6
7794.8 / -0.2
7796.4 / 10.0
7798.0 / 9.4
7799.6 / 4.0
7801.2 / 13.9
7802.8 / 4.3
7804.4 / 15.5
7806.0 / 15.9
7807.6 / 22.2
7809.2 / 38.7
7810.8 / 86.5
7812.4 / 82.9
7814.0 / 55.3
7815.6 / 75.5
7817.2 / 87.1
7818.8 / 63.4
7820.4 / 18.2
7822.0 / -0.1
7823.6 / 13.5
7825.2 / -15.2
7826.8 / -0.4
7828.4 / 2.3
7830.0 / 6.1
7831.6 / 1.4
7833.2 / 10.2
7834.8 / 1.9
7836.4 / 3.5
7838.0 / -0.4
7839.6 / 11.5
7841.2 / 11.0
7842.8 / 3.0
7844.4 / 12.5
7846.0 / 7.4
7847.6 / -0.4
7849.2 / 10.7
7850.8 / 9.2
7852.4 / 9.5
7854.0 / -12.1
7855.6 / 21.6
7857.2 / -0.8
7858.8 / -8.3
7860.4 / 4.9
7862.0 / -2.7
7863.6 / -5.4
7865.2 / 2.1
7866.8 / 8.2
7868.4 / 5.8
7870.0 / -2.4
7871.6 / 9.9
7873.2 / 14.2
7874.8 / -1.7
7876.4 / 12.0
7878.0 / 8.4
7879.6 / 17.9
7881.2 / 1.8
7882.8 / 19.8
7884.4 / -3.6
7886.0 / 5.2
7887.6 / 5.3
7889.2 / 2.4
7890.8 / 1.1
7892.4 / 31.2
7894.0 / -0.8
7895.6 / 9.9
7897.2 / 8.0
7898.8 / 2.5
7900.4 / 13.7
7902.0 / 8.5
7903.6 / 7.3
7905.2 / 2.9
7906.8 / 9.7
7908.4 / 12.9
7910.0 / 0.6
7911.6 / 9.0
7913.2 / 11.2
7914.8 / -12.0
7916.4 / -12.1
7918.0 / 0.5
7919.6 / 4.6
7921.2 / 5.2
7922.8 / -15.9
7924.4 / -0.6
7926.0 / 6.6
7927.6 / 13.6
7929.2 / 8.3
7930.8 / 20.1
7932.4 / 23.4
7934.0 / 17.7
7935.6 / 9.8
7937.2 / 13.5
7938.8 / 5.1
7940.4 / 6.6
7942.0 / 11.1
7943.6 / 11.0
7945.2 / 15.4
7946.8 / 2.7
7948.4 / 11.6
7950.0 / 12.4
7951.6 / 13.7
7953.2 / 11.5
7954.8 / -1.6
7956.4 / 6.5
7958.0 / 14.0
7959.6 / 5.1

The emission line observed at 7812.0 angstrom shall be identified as [O II] 3727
